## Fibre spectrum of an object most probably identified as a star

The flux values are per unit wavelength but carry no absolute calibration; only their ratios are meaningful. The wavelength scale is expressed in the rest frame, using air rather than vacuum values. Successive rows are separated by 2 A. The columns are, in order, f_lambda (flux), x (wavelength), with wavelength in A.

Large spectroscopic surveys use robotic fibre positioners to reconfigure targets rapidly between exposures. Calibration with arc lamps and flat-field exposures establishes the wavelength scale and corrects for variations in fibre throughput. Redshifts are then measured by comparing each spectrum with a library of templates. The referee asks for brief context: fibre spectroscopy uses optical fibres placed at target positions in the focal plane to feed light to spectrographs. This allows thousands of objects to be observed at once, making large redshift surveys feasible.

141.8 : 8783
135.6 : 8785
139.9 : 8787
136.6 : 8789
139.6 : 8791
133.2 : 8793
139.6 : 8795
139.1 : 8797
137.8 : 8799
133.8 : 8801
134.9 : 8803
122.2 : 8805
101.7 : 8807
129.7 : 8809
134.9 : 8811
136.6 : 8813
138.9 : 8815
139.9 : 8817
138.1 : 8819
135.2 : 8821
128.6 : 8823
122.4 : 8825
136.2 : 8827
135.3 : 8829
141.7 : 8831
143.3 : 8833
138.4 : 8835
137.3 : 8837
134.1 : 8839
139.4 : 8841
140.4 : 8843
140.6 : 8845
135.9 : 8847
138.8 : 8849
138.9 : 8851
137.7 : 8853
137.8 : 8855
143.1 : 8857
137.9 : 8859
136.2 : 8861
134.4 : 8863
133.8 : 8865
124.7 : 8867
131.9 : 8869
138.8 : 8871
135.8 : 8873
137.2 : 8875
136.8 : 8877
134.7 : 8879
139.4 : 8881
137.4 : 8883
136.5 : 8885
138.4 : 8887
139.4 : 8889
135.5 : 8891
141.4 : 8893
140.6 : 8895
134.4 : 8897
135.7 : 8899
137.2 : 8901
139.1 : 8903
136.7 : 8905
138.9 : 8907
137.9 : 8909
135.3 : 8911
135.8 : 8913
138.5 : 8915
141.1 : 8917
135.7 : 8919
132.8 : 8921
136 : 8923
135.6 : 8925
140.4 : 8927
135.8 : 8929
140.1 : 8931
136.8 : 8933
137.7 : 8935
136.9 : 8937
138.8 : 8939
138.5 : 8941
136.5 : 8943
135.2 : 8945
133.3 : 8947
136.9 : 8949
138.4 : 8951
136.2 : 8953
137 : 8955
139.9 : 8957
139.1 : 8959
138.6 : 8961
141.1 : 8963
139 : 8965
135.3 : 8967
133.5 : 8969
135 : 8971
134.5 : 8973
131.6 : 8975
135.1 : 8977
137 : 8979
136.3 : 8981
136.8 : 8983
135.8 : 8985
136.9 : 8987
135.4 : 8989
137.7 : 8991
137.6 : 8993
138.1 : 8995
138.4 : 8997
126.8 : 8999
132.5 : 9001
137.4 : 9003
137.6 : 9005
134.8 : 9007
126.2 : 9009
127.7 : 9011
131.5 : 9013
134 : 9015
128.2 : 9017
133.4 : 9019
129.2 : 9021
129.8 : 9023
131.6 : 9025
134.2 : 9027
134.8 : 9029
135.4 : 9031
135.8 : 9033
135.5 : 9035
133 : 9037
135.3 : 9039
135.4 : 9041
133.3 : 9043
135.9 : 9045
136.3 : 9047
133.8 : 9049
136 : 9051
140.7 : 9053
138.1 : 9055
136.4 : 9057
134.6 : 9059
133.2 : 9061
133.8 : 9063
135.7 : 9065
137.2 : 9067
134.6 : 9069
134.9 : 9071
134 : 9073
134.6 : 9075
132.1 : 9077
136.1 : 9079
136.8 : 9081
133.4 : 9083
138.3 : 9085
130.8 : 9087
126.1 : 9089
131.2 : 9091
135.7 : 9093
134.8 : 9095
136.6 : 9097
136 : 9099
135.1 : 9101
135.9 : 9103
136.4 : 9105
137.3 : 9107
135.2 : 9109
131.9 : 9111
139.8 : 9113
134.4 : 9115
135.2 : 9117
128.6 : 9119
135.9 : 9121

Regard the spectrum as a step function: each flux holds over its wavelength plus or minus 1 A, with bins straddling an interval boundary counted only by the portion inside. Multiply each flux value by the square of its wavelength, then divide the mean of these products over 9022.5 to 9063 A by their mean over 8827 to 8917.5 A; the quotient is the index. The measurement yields 1.02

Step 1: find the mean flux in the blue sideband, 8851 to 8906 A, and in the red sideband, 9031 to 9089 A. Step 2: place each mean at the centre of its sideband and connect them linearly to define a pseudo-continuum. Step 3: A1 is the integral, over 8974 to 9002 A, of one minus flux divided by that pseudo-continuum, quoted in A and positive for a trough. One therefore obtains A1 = 0.1 A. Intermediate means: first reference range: 137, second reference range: 135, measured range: 135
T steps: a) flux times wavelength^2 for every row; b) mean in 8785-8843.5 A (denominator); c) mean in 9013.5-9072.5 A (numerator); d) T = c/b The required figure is 1.05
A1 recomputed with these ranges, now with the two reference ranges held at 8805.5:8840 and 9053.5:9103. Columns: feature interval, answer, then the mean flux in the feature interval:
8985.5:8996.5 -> -0.2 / 137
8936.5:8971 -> -0.8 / 137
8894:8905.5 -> -0.3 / 137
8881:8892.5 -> -0.3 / 138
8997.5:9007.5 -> 0.0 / 134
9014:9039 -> 0.3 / 133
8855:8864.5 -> -0.3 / 138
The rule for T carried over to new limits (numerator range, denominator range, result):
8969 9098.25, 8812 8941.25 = 1.02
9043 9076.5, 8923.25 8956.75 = 1.01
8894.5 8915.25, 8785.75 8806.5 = 1.04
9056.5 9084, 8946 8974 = 1.01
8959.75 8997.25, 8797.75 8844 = 1.06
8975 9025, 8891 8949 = 0.99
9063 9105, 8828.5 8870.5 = 1.03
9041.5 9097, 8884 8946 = 1.02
